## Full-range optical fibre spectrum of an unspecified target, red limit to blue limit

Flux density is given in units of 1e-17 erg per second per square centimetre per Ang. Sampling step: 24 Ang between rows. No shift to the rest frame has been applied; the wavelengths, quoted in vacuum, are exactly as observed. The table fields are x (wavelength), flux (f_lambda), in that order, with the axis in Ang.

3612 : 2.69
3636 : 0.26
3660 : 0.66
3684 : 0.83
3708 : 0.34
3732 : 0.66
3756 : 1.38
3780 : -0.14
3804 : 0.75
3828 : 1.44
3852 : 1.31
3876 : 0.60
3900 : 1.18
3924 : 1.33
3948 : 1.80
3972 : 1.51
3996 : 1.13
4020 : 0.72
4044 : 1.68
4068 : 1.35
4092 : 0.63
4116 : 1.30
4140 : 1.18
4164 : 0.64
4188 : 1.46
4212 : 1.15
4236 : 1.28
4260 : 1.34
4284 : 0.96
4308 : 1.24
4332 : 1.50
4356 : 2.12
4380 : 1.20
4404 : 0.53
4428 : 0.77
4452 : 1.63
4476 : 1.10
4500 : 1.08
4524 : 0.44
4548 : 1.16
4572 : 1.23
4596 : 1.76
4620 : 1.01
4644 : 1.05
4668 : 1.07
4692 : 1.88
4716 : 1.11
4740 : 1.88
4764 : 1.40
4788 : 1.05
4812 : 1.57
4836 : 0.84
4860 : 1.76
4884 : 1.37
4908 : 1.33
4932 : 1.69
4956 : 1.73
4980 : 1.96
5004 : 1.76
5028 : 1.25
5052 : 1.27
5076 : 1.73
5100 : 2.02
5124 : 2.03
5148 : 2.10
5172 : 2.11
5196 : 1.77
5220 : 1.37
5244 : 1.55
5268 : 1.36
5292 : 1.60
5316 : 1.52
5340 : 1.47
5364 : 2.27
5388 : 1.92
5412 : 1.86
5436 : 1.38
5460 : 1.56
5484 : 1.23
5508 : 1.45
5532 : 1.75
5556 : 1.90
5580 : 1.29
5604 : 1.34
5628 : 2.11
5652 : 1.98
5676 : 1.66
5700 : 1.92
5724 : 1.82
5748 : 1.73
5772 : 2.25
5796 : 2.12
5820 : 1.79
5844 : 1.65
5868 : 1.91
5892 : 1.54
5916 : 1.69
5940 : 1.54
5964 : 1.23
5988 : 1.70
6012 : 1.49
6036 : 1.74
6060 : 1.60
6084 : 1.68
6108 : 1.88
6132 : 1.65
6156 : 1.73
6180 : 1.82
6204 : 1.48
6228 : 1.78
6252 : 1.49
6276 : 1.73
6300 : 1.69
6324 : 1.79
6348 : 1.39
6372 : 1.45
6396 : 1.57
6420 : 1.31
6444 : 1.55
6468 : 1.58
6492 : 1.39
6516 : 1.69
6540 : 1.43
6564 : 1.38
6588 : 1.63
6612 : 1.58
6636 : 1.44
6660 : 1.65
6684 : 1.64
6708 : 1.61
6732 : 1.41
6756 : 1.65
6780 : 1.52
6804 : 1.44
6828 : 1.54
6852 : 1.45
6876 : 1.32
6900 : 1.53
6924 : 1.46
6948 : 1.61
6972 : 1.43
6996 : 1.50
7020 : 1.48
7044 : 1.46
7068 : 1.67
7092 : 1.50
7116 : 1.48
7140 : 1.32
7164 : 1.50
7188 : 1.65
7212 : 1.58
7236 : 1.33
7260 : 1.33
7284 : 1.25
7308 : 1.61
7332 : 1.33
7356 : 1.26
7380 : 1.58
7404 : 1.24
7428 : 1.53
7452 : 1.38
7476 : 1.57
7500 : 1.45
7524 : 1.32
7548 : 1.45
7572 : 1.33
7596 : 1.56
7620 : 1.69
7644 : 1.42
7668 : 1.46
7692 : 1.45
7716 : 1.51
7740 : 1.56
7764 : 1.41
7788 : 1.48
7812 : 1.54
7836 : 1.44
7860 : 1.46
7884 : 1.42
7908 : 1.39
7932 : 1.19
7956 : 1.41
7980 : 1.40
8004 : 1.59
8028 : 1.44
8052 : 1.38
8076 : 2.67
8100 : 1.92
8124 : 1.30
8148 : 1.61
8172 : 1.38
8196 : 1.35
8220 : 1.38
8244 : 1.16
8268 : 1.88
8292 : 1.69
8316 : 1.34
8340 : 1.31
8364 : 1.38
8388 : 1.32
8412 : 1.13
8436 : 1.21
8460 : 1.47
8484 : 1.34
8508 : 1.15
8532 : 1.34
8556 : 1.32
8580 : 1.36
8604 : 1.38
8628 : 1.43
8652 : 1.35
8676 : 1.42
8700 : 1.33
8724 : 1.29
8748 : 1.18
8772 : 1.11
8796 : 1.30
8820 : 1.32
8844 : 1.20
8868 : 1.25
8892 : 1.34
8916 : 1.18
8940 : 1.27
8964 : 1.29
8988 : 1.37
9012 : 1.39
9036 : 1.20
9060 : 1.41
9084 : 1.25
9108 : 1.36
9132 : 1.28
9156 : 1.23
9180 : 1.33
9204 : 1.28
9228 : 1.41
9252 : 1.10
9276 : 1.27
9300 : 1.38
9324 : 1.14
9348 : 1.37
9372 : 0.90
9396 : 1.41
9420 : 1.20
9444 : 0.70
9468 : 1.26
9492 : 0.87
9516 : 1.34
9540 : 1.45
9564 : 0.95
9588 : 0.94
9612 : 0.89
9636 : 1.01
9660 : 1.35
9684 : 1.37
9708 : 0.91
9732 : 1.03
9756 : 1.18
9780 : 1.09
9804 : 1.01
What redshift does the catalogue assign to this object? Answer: 0.23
